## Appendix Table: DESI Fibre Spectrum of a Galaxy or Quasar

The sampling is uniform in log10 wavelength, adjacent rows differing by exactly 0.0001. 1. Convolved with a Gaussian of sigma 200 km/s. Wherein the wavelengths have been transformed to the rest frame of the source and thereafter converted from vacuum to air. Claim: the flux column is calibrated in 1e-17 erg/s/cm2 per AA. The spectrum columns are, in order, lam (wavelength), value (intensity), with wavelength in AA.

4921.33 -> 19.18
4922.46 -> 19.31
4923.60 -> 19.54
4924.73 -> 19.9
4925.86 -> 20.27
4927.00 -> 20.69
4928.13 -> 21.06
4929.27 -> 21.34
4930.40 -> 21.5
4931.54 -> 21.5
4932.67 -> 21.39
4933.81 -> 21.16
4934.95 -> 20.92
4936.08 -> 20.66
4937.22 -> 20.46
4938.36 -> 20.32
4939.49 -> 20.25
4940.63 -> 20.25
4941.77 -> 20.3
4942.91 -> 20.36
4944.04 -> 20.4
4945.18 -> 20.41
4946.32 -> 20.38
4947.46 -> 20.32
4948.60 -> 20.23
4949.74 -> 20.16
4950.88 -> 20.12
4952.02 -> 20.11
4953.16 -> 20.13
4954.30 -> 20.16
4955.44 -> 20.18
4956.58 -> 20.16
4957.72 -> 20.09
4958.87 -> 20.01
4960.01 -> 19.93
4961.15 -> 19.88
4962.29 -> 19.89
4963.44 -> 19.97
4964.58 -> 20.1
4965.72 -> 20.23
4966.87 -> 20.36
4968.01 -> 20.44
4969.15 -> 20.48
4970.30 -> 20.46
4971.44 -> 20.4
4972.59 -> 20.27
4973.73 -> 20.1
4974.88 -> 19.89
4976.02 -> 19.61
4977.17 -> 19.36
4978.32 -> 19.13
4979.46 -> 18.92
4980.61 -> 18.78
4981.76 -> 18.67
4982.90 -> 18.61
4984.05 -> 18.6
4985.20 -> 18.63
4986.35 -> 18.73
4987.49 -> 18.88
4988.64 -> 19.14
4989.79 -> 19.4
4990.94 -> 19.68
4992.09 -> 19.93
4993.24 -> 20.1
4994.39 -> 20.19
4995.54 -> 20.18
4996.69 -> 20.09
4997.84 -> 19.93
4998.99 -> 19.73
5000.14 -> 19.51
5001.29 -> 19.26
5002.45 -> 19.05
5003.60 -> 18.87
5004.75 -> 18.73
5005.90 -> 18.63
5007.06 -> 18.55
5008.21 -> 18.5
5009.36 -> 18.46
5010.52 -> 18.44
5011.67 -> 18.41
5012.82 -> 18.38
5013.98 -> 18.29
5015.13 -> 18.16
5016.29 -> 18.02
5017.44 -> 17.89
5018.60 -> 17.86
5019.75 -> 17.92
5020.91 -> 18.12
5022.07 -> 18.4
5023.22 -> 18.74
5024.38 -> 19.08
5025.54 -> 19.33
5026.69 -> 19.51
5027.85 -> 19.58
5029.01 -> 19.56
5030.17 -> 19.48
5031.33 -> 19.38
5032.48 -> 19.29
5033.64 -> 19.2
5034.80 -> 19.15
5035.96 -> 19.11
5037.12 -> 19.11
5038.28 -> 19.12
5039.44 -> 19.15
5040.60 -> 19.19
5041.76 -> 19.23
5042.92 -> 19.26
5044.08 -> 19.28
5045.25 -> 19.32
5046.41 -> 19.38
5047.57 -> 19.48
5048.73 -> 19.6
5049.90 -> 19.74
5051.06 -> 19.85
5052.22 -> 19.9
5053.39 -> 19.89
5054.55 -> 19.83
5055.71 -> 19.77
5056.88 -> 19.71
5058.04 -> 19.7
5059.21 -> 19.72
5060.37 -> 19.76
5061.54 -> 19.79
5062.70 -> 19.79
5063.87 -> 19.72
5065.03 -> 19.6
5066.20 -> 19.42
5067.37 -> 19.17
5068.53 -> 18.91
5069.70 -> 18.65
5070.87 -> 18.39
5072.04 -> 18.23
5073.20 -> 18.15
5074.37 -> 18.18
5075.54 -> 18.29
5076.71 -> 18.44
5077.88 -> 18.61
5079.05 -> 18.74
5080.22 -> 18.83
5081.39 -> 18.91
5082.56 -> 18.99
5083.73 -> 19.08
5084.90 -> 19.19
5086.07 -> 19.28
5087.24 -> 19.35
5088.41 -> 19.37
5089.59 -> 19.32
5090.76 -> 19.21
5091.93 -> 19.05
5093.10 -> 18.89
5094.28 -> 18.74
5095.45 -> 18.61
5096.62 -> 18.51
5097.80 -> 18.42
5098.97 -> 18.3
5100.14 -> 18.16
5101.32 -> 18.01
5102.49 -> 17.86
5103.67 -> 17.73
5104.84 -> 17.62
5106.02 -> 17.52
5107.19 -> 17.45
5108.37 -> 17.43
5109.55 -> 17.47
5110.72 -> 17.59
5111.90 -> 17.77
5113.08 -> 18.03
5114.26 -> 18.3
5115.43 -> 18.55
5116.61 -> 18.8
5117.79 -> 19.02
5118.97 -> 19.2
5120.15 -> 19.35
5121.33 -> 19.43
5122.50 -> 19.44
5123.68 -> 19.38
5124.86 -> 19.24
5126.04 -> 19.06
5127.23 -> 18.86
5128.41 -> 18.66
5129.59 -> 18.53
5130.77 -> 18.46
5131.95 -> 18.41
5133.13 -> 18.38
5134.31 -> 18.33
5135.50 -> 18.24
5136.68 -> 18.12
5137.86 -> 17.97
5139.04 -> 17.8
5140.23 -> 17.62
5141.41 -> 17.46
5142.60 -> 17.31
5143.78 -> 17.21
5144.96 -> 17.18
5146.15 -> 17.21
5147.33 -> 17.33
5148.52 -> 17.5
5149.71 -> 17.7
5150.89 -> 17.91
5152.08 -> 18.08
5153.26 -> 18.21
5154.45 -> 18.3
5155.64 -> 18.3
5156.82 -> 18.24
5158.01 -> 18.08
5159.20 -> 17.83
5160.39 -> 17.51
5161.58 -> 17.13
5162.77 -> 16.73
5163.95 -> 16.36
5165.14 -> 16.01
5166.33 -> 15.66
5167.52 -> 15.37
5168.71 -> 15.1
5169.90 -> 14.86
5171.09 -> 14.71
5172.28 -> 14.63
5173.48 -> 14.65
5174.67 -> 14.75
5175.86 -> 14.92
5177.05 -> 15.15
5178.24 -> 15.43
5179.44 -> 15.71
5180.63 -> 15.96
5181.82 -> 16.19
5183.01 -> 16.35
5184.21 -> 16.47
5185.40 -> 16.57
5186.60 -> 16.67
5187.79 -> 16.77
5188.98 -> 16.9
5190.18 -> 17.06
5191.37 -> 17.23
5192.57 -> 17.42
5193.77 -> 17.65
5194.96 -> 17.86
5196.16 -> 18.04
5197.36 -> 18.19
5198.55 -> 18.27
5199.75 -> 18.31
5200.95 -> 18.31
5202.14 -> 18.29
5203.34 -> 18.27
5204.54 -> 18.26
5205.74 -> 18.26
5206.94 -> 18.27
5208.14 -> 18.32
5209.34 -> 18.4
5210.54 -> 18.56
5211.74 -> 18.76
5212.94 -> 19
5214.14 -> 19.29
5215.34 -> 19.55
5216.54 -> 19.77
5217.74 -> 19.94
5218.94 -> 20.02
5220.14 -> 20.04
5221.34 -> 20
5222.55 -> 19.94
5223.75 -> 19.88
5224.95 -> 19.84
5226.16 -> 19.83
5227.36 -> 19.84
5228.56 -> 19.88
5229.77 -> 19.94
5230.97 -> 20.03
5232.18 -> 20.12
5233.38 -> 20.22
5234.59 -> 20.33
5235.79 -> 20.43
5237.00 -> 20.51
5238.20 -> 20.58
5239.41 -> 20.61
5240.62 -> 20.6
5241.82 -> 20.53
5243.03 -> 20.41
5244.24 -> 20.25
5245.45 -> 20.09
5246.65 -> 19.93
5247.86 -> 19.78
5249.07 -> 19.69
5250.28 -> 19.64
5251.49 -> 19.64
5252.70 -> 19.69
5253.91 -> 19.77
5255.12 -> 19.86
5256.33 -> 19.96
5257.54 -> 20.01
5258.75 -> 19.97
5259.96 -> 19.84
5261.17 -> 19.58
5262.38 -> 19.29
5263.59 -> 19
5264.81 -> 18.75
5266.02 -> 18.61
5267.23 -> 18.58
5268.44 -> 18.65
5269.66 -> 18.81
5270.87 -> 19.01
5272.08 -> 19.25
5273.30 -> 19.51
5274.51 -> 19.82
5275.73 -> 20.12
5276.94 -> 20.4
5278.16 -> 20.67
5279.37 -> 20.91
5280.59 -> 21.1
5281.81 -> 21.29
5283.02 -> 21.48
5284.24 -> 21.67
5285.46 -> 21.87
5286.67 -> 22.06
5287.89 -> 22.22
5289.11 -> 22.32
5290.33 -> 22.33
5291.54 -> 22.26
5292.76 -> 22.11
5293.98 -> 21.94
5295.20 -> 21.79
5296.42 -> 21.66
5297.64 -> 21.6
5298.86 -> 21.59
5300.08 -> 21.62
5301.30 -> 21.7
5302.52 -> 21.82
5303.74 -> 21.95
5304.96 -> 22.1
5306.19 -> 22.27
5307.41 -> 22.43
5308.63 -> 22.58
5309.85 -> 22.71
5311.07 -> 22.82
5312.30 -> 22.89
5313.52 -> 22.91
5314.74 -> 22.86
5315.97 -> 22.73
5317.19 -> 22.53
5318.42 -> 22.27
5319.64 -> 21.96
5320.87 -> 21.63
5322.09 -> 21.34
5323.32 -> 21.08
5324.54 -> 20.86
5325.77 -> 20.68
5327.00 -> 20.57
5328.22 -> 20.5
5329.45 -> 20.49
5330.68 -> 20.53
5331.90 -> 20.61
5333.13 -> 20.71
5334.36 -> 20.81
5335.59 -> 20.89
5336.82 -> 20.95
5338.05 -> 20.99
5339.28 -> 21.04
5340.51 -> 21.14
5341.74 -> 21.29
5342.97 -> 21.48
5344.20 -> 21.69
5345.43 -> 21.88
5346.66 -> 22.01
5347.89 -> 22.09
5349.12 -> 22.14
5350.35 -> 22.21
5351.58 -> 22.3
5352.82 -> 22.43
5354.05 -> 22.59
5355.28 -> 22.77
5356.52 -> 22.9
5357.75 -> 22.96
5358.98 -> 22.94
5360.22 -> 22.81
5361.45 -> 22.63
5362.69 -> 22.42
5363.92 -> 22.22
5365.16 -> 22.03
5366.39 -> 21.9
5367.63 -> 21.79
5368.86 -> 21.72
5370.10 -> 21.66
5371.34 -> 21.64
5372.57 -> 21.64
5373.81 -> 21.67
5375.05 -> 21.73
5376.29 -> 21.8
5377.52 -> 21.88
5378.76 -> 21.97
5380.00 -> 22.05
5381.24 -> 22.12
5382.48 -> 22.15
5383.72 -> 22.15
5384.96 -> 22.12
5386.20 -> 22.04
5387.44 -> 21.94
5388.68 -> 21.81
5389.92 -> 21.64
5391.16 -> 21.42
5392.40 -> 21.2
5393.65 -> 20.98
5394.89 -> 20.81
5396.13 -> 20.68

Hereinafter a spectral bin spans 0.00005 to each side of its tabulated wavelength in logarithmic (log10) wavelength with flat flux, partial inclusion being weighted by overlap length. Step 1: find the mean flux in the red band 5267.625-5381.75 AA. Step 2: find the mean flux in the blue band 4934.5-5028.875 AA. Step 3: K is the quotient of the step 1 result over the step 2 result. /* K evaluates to 1.11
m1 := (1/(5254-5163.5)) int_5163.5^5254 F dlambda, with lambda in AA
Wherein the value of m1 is 18.3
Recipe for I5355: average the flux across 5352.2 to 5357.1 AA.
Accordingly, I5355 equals 22.6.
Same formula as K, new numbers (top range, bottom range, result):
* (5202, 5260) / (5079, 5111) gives 1.07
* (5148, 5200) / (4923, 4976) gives 0.82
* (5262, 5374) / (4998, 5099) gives 1.13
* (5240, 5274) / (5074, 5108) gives 1.06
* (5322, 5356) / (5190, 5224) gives 1.14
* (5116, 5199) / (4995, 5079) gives 0.91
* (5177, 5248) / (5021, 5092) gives 0.98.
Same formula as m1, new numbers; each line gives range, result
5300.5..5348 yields 21.6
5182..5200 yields 17.3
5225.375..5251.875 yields 20.1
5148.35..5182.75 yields 16.4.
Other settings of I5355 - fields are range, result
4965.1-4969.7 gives 20.4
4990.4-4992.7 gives 19.8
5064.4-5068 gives 19.4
